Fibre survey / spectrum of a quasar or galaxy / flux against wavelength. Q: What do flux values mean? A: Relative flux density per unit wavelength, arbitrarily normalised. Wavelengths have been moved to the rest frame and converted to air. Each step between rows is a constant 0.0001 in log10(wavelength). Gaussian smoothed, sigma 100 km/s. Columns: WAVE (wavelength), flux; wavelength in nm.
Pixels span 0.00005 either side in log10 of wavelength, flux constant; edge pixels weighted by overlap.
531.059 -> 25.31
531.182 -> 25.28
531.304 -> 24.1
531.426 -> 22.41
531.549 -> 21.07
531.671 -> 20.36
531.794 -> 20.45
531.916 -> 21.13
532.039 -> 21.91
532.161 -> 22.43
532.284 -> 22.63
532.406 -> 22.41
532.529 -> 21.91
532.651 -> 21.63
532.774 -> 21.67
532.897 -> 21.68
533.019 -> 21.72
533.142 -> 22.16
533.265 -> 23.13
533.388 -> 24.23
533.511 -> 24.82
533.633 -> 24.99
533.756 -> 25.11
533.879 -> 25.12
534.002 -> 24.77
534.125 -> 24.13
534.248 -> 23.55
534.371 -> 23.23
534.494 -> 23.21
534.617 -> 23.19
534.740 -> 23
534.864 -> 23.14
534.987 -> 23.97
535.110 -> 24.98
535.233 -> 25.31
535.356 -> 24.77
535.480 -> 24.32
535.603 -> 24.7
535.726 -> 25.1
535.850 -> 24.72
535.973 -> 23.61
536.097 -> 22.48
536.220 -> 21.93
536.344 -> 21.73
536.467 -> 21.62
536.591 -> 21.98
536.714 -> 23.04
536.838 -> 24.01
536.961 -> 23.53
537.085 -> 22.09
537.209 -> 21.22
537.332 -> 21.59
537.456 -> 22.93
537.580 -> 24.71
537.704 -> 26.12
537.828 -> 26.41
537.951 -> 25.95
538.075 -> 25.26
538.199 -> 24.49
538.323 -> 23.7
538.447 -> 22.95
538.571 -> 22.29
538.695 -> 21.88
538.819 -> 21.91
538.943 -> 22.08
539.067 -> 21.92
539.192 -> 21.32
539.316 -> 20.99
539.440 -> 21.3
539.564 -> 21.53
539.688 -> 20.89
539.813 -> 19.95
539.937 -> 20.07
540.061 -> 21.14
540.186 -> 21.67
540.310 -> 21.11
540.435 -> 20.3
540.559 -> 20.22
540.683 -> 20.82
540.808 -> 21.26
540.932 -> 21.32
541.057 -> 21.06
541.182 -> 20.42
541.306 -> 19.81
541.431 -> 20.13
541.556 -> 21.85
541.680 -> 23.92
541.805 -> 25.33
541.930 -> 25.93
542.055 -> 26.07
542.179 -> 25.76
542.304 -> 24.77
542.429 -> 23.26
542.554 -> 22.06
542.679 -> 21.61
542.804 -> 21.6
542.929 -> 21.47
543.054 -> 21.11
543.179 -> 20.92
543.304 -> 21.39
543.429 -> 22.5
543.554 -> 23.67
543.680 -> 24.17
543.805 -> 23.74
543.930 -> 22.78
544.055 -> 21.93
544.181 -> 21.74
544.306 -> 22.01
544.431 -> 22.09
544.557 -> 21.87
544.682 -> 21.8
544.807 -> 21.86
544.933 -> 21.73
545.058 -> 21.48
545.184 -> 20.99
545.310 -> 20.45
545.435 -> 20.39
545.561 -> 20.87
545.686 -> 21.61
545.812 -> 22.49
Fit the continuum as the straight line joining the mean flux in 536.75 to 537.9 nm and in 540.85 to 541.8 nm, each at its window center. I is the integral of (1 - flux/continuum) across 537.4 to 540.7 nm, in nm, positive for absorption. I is 0.05 nm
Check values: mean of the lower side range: 23.6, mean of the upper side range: 21.5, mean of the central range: 22.4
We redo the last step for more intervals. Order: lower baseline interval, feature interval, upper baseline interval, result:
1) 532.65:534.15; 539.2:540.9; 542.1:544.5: 0.149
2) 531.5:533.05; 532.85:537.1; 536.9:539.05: -0.211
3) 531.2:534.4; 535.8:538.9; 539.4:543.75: -0.120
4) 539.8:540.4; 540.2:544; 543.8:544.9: -0.160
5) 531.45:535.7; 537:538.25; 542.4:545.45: -0.076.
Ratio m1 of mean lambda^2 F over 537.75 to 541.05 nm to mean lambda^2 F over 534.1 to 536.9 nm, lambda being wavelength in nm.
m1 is 0.9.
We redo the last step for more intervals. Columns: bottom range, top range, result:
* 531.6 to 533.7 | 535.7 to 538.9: 1.06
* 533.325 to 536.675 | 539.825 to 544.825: 0.96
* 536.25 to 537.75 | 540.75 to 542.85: 1.01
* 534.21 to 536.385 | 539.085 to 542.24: 0.94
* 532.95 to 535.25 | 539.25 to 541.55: 0.89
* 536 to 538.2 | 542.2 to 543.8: 0.98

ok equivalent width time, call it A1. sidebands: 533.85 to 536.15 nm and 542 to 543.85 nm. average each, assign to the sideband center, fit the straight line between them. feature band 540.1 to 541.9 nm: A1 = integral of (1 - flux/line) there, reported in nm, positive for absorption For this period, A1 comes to 0.135 nm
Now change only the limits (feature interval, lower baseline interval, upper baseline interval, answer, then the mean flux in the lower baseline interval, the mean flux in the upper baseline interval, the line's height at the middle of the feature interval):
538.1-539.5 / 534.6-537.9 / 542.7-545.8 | 0.042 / 23.6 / 21.8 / 23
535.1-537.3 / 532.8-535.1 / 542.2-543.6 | -0.004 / 23.6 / 22.3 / 23.3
